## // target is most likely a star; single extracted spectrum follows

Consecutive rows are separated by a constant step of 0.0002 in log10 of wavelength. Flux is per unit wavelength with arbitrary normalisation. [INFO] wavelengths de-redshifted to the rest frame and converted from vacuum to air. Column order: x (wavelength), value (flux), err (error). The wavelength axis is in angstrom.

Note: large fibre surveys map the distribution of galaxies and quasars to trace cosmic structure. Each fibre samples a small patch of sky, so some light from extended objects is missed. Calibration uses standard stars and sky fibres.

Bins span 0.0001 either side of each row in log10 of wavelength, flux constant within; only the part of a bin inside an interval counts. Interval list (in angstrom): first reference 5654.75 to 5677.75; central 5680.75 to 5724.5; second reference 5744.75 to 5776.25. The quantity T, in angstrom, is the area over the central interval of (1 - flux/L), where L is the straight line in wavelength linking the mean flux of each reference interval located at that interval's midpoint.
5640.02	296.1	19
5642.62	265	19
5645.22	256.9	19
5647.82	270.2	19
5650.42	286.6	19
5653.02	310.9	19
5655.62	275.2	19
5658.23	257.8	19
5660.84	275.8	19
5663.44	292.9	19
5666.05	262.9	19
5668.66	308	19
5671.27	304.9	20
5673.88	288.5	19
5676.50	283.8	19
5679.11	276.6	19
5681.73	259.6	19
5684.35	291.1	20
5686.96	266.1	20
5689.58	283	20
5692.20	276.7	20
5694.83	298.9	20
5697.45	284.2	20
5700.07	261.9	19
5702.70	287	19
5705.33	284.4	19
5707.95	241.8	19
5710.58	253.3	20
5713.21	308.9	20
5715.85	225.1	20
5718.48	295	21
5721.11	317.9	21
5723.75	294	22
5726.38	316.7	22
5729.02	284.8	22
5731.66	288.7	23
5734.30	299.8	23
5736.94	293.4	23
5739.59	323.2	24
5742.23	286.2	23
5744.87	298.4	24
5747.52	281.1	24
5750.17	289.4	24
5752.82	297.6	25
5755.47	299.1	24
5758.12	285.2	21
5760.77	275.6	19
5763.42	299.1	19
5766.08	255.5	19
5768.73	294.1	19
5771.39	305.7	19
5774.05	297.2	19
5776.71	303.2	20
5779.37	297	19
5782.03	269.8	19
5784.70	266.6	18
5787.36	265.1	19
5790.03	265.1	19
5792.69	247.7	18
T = 1.19 angstrom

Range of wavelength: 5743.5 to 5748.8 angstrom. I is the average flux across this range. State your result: 290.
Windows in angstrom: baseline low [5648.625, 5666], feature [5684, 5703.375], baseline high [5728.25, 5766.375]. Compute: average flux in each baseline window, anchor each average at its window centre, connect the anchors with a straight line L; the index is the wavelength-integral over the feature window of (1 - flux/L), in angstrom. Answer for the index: 0.3 angstrom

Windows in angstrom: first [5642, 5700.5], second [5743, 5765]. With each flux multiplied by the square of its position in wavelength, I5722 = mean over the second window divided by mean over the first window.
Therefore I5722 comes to 1.07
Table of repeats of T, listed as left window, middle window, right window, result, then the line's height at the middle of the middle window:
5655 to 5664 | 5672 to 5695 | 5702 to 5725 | -0.4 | 276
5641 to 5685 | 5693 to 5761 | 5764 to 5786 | -0.9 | 284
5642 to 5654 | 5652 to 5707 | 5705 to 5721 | -1.5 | 275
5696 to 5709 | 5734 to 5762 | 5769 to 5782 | -0.5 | 288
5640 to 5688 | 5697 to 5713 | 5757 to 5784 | 0.7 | 283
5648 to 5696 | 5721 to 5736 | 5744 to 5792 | -0.8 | 284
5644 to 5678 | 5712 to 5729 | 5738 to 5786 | -0.3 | 287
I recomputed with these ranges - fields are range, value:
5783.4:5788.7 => 266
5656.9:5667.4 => 272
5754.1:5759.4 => 292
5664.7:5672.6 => 292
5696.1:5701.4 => 273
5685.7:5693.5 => 275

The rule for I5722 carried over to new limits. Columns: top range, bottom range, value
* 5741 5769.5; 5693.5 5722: 1.05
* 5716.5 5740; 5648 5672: 1.07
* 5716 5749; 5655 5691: 1.08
